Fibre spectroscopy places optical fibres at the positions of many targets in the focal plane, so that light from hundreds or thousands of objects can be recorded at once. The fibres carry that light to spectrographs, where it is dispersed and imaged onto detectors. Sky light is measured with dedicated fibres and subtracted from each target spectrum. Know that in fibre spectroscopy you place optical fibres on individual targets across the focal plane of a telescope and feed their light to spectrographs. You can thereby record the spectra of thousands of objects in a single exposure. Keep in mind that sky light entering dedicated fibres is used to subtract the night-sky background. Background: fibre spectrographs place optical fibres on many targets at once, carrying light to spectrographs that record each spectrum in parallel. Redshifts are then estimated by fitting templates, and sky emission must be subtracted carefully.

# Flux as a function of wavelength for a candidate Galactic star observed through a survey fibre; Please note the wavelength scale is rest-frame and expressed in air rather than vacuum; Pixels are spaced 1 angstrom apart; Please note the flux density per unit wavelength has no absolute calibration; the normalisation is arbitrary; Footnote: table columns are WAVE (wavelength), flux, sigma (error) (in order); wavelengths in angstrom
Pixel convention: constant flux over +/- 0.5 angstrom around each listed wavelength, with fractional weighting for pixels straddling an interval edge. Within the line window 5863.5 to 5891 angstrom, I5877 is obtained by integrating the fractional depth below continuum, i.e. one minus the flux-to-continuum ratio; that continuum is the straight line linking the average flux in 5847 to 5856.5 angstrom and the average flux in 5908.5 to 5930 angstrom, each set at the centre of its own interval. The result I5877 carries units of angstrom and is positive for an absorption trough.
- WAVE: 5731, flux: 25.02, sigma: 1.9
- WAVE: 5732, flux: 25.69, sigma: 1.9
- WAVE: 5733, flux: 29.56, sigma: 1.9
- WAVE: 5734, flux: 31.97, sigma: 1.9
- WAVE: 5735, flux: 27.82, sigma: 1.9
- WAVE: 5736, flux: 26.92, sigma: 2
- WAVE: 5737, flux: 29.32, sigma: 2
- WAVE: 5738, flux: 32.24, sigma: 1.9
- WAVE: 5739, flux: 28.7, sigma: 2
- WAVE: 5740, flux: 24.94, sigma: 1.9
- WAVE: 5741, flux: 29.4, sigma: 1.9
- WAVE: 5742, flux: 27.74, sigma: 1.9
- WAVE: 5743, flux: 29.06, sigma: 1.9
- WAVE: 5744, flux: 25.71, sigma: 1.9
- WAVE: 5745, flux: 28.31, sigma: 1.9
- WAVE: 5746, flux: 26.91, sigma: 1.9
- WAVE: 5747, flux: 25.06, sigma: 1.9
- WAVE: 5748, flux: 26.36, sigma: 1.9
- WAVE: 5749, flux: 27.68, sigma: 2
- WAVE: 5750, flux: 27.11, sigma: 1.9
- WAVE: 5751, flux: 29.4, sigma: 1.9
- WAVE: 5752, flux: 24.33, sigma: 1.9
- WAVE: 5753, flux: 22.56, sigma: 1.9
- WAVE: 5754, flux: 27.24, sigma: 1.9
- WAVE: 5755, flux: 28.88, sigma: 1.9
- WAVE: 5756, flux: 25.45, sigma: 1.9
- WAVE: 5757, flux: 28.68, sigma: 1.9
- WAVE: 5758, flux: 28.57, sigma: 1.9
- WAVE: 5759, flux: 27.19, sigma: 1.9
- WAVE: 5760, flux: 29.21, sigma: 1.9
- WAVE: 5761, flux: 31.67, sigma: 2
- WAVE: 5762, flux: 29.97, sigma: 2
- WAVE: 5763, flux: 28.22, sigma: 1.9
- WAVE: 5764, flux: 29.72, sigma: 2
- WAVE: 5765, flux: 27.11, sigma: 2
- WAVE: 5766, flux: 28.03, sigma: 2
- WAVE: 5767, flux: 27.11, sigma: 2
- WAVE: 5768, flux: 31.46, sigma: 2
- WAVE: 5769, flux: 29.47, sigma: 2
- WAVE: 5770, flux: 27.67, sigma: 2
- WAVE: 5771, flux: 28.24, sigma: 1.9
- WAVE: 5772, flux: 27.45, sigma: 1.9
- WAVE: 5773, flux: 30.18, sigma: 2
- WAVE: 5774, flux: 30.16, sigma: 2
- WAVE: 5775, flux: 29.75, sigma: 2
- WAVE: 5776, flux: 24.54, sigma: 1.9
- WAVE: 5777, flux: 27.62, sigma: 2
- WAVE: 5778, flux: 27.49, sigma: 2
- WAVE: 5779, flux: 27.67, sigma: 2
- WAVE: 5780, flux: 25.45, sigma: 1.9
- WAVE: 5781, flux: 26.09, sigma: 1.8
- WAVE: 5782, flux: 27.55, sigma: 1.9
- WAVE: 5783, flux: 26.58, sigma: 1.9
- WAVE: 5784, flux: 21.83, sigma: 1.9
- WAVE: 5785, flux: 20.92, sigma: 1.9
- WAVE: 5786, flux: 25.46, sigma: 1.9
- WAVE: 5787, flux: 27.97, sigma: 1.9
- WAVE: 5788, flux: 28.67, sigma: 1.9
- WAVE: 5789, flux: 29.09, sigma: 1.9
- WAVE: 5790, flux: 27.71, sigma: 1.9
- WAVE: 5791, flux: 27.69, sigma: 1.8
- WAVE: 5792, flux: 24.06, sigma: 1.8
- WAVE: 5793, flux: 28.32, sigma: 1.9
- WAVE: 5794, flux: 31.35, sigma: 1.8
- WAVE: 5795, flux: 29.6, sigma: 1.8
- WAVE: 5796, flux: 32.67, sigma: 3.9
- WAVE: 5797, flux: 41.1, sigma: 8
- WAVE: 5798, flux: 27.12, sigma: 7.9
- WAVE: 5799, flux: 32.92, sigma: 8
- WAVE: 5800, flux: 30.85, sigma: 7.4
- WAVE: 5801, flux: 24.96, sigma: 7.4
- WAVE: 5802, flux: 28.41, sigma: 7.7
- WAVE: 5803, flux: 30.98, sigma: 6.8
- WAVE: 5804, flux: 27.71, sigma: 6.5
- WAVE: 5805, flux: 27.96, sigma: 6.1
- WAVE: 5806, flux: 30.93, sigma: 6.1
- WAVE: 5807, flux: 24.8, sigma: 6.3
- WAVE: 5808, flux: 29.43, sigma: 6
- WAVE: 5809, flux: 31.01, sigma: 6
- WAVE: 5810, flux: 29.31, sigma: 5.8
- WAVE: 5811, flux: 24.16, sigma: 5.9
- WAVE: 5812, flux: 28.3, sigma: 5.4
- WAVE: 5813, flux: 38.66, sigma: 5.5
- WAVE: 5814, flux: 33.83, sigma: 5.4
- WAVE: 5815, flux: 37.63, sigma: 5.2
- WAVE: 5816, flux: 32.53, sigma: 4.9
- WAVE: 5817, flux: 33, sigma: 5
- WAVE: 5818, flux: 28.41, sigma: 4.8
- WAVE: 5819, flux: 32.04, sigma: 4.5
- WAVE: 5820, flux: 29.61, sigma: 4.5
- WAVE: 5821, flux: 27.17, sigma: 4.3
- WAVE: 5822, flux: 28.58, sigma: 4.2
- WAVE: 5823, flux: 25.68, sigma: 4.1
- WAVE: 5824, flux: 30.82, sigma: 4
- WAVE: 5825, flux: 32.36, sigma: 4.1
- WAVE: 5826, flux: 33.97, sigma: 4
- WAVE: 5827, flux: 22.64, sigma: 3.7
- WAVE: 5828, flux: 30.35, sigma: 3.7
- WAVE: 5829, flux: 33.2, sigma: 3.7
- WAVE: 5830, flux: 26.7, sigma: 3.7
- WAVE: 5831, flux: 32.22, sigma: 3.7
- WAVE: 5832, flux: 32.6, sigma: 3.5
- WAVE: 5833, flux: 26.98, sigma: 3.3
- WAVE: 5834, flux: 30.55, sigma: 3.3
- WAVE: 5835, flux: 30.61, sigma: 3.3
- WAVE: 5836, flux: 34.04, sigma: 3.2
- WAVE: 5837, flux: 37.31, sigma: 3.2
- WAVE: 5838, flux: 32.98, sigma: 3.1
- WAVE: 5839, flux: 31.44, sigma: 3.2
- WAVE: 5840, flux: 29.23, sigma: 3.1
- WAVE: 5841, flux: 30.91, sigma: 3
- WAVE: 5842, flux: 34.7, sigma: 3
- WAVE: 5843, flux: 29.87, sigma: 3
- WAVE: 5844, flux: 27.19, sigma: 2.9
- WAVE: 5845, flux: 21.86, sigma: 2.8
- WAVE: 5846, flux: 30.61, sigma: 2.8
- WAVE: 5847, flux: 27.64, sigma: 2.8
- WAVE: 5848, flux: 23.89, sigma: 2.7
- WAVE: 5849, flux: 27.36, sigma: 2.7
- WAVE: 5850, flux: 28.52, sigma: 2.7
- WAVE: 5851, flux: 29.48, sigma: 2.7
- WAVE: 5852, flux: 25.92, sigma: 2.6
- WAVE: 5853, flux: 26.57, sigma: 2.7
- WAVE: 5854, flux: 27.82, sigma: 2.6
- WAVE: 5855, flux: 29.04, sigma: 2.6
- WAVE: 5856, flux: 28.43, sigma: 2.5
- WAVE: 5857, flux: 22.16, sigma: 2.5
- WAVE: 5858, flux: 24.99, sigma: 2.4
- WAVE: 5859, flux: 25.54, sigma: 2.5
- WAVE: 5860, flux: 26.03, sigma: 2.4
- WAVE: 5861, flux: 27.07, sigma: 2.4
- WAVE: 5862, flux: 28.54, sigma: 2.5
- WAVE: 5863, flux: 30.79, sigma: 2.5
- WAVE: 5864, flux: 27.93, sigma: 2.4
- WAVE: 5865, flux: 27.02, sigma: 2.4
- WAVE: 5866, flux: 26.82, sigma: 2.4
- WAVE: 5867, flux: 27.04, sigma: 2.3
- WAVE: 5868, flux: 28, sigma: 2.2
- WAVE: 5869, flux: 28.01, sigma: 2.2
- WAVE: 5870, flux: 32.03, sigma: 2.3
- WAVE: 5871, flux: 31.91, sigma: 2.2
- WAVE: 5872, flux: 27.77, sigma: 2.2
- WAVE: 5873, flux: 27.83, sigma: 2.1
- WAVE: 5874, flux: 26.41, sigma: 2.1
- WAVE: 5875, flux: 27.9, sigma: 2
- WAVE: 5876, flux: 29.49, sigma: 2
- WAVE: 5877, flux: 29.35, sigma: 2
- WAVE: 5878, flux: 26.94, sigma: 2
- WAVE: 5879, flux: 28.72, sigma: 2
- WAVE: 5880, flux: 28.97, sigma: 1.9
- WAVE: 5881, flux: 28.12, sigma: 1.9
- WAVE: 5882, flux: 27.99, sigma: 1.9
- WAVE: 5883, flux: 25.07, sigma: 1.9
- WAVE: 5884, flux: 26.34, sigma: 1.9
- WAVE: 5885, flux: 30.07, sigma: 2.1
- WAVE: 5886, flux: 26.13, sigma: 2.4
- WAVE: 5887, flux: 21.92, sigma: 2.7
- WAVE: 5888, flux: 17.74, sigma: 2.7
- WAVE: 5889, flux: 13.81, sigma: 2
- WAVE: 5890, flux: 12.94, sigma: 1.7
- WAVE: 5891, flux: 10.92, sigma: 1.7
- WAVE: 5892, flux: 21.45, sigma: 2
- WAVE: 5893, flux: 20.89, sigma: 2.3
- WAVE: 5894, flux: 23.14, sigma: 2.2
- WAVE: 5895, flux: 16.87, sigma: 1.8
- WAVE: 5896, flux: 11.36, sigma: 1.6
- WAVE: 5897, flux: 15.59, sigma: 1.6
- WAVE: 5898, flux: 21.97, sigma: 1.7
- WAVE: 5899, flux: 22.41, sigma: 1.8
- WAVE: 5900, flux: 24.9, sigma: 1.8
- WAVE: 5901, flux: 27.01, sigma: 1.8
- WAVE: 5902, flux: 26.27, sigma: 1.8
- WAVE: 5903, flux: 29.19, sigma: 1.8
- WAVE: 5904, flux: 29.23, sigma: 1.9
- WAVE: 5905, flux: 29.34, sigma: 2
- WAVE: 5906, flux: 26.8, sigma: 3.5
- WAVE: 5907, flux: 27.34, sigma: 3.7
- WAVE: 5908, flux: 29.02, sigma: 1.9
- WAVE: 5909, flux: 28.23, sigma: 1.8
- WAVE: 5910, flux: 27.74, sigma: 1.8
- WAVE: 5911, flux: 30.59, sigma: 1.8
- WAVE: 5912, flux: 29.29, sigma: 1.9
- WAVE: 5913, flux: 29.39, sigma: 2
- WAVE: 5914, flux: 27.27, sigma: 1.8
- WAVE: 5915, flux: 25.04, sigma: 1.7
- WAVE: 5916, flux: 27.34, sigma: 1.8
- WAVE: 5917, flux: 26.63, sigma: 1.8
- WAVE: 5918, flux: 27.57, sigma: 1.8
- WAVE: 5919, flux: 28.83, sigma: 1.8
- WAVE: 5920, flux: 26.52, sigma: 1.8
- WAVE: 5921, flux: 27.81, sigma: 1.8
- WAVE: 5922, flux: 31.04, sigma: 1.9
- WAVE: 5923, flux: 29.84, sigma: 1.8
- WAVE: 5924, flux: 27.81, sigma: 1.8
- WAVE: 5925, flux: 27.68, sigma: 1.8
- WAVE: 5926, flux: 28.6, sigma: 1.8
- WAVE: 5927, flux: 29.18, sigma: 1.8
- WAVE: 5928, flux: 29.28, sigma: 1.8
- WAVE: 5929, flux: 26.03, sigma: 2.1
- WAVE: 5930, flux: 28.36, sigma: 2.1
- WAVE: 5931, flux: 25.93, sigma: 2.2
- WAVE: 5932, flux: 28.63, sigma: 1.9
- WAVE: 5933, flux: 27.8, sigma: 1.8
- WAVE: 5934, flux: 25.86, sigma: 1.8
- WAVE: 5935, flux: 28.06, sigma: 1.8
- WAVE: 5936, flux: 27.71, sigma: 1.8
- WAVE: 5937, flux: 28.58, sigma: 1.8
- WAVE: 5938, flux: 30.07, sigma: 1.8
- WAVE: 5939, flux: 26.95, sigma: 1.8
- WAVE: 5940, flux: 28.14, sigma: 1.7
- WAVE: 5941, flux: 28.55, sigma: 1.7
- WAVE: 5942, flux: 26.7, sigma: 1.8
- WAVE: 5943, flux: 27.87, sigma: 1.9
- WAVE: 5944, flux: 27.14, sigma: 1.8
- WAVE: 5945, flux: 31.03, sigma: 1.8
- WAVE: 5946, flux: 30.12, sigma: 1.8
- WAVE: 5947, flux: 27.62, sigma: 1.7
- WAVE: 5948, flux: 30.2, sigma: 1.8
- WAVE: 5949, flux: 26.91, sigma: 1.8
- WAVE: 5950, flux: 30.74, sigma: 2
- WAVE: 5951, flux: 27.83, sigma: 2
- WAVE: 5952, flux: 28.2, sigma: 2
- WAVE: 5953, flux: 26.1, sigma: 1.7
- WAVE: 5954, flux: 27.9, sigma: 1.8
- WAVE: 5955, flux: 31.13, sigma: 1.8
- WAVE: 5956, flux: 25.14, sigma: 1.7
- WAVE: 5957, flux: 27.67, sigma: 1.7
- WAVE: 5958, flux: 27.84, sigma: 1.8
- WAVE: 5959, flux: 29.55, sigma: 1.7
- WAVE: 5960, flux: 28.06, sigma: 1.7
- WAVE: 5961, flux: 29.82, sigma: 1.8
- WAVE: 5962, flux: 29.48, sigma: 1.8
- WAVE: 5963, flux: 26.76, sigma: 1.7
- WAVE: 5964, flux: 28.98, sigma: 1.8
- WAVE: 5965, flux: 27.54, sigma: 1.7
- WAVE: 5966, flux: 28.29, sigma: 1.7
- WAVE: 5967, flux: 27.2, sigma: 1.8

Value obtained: 1.61 angstrom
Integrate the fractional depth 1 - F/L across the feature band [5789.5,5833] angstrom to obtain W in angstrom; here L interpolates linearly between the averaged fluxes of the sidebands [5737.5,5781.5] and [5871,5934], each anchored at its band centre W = -4.7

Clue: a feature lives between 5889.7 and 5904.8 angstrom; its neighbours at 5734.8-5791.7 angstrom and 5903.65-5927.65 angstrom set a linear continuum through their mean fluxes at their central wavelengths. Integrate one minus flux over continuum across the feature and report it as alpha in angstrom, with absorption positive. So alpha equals 3.73 angstrom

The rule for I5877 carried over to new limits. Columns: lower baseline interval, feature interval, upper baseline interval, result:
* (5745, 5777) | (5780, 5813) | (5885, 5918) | -1.89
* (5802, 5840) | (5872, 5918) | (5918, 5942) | 6.21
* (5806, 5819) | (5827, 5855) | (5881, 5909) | -1.28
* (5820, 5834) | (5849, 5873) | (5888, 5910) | -1.48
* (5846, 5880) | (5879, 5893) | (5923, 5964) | 2.65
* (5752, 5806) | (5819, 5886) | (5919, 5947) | -1.21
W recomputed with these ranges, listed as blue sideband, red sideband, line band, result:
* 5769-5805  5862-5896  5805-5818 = -1.7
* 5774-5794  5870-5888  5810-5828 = -2.3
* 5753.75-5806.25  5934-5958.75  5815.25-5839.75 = -2.1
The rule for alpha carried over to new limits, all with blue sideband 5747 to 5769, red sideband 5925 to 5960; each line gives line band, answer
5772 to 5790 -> 0.6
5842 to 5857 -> 0.3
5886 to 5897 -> 4.2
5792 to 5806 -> -1.1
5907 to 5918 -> 0.0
